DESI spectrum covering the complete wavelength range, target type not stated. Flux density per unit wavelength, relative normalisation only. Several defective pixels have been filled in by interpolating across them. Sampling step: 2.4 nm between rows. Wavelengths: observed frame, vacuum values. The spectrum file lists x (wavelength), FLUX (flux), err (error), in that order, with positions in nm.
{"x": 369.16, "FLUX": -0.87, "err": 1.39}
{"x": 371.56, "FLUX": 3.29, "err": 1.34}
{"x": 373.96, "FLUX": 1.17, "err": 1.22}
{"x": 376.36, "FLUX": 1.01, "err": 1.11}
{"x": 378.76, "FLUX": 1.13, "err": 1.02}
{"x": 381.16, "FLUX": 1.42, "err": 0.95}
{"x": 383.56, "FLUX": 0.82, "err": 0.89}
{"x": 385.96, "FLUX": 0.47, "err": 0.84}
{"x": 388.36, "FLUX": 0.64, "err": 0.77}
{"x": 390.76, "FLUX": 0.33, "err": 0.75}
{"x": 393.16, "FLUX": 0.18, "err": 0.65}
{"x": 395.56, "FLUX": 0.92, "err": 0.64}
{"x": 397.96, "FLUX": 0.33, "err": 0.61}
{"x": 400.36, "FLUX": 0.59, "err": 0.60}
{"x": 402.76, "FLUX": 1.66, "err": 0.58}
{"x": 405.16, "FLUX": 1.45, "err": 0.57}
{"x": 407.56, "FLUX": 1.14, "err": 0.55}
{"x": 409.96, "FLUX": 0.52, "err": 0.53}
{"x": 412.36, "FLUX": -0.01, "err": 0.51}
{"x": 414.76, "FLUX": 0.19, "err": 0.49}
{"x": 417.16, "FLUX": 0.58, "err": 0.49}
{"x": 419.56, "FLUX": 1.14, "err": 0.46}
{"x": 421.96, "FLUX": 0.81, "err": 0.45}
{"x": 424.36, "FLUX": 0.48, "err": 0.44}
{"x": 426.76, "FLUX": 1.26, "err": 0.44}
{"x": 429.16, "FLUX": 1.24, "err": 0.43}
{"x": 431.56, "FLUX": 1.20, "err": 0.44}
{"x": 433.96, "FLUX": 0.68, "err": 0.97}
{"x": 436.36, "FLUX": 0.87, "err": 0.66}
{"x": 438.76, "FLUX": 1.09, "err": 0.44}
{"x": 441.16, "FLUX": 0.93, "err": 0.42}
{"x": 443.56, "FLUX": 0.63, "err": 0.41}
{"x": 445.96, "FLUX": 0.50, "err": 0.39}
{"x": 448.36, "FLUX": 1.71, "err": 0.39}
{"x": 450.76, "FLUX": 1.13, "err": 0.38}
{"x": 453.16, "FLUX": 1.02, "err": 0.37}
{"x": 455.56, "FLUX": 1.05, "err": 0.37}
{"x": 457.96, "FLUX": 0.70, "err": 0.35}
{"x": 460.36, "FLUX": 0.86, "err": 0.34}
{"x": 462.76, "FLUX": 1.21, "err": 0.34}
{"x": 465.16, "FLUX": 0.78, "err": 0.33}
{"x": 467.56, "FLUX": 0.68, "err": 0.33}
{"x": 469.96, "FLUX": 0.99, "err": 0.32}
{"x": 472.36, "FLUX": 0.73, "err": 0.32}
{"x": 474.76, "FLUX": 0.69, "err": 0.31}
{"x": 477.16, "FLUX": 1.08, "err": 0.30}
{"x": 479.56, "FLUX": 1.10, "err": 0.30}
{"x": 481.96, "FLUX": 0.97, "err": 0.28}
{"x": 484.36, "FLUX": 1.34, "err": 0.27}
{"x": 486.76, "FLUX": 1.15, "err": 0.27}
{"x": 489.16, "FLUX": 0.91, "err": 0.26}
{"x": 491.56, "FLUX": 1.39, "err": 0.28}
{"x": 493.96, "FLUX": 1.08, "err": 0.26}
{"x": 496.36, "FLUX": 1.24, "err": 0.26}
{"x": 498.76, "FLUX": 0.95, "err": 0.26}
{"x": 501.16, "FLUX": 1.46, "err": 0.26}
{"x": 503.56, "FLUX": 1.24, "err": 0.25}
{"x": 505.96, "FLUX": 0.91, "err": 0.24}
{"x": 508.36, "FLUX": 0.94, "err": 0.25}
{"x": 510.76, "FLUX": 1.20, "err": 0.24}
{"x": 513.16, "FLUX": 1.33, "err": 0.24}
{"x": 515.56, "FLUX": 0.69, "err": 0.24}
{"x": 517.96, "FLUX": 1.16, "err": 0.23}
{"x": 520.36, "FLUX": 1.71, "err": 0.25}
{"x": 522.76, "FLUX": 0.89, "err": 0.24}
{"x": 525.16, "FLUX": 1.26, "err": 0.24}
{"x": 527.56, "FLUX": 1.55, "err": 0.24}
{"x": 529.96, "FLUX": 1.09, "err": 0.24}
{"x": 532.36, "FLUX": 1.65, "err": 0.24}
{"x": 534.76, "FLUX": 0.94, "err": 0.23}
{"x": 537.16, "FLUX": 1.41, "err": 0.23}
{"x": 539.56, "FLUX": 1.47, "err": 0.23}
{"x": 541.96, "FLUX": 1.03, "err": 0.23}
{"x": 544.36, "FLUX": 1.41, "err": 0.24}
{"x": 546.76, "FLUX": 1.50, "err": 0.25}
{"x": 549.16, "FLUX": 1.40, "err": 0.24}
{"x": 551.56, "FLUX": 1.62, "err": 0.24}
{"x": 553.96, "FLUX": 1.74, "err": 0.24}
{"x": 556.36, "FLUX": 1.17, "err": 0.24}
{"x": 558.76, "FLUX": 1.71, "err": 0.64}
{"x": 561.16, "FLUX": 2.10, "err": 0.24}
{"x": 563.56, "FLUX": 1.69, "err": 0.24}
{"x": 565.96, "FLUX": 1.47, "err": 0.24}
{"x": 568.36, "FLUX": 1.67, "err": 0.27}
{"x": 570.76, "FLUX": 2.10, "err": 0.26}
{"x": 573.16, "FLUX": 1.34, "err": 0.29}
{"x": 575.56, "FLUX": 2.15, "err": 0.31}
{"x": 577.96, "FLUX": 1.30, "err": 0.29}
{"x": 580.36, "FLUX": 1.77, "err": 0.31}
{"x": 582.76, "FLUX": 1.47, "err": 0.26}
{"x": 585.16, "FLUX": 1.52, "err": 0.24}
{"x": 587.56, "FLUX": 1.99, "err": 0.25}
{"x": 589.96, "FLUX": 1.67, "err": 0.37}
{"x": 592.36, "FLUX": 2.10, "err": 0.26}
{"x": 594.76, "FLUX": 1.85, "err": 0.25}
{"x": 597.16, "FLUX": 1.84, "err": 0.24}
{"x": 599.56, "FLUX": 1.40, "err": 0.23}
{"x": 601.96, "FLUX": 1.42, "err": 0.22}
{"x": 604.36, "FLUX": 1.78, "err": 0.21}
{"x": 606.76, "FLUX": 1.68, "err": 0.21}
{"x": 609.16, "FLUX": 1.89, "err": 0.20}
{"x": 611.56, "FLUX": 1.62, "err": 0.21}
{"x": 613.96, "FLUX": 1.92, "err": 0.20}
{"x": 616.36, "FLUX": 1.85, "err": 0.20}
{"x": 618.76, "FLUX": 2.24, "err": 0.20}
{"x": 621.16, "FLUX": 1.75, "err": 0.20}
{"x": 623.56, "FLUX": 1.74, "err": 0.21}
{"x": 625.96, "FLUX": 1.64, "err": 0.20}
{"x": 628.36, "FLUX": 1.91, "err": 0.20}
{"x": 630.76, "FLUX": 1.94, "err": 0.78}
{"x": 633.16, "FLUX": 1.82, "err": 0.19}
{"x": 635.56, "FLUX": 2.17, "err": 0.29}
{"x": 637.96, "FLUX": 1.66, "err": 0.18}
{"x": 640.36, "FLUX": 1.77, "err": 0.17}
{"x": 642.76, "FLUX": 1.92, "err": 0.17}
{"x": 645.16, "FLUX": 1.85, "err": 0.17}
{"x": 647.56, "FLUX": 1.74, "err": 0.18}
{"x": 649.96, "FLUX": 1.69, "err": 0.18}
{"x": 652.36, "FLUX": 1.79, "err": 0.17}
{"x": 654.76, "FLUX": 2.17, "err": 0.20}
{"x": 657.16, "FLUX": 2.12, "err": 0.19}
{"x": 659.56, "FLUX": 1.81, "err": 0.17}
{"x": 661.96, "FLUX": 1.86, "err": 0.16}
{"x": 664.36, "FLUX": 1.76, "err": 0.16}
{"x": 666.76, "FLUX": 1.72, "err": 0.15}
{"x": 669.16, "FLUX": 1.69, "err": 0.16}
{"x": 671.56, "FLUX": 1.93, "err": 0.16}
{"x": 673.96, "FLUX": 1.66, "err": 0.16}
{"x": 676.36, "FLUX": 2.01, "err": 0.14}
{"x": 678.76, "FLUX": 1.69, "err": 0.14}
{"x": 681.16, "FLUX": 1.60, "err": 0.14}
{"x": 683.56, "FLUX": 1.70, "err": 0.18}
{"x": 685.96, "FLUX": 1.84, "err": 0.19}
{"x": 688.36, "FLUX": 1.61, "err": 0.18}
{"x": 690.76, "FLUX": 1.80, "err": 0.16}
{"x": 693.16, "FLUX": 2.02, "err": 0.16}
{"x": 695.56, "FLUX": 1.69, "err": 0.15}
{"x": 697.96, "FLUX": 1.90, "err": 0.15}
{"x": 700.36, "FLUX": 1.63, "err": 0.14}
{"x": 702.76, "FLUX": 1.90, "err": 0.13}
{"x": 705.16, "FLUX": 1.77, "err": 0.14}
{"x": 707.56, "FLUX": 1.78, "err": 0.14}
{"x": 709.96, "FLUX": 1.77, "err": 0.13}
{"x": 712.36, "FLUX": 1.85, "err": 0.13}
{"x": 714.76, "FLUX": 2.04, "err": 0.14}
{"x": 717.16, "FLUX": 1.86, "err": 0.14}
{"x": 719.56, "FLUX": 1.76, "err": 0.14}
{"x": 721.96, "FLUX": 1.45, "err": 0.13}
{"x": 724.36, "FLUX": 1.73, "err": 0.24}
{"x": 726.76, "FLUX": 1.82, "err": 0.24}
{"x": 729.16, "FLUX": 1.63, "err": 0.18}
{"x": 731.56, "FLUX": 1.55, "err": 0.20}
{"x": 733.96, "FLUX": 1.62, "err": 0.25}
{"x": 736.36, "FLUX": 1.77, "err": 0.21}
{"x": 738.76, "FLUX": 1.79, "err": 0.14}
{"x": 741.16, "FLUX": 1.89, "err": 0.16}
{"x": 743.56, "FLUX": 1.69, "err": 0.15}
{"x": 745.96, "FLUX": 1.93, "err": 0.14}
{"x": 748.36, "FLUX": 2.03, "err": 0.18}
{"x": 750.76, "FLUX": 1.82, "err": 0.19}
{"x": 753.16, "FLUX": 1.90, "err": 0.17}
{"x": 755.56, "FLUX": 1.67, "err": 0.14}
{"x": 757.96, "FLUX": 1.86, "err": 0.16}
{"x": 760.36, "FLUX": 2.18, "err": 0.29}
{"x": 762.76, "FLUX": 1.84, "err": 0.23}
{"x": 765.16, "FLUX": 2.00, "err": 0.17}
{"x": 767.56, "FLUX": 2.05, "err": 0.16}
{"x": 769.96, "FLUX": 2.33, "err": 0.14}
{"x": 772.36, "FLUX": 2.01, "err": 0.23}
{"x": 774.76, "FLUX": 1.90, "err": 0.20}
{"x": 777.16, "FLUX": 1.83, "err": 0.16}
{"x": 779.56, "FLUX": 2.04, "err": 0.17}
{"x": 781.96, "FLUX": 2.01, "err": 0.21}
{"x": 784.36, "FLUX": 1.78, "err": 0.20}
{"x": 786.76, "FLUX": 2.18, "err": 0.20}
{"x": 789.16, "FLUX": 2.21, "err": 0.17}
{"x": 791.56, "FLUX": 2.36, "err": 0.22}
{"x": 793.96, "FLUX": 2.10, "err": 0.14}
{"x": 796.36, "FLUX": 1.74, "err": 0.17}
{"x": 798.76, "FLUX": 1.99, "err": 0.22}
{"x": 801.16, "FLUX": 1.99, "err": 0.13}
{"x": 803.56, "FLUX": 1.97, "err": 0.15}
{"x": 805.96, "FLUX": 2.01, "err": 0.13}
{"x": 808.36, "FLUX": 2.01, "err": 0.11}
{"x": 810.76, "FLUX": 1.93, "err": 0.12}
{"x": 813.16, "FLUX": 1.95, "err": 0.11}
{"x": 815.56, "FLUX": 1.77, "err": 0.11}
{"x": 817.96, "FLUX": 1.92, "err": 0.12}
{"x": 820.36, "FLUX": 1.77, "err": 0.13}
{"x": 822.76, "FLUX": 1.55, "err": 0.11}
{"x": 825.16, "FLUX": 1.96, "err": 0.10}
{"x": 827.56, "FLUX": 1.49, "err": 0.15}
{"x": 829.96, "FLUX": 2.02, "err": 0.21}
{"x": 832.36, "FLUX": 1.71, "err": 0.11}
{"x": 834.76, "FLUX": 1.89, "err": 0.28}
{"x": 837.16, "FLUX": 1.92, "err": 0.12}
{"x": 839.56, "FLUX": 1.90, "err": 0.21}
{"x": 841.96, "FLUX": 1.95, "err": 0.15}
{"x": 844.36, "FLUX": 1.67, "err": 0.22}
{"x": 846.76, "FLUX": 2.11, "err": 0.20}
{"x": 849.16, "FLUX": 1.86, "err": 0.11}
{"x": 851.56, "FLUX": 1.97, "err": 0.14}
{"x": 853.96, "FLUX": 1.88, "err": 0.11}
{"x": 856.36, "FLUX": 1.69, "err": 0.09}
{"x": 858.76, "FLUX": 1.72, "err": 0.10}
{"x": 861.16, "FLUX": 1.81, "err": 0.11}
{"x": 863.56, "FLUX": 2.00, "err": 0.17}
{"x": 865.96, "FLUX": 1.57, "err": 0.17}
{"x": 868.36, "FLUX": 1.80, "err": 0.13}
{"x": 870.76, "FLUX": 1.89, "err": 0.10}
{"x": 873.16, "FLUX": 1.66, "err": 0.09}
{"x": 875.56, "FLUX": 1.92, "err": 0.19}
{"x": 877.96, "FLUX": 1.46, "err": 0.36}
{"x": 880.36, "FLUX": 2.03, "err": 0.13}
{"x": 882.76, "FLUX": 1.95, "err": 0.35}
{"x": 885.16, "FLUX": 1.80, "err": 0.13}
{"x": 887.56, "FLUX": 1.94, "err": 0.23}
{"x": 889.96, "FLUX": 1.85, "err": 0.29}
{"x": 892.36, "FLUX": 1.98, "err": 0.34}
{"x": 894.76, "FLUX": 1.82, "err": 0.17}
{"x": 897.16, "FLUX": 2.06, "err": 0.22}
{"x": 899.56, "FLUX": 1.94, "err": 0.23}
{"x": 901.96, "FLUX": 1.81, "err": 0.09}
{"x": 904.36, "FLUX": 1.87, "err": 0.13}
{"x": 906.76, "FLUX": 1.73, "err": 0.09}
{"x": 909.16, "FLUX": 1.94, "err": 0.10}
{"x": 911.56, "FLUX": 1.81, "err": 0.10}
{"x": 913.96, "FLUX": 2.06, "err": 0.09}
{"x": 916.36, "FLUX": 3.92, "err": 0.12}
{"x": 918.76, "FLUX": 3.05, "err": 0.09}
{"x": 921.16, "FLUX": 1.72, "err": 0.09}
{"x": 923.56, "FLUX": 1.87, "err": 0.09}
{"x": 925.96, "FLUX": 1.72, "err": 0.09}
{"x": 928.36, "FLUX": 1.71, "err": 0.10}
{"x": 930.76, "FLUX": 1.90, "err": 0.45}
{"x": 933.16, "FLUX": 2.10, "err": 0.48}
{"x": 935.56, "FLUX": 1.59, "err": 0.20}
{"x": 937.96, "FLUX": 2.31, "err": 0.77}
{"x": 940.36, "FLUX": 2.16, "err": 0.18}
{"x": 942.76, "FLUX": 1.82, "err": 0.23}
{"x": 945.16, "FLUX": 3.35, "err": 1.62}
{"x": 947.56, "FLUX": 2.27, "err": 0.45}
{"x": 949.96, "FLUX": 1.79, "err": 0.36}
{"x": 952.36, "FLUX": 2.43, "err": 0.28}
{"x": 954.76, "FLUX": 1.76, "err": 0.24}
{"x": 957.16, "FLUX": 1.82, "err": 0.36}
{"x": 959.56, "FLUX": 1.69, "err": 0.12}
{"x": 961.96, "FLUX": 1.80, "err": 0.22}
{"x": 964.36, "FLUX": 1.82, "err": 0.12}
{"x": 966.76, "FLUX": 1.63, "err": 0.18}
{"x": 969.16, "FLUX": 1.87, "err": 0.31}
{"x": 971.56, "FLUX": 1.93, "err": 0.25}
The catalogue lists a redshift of 0.395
